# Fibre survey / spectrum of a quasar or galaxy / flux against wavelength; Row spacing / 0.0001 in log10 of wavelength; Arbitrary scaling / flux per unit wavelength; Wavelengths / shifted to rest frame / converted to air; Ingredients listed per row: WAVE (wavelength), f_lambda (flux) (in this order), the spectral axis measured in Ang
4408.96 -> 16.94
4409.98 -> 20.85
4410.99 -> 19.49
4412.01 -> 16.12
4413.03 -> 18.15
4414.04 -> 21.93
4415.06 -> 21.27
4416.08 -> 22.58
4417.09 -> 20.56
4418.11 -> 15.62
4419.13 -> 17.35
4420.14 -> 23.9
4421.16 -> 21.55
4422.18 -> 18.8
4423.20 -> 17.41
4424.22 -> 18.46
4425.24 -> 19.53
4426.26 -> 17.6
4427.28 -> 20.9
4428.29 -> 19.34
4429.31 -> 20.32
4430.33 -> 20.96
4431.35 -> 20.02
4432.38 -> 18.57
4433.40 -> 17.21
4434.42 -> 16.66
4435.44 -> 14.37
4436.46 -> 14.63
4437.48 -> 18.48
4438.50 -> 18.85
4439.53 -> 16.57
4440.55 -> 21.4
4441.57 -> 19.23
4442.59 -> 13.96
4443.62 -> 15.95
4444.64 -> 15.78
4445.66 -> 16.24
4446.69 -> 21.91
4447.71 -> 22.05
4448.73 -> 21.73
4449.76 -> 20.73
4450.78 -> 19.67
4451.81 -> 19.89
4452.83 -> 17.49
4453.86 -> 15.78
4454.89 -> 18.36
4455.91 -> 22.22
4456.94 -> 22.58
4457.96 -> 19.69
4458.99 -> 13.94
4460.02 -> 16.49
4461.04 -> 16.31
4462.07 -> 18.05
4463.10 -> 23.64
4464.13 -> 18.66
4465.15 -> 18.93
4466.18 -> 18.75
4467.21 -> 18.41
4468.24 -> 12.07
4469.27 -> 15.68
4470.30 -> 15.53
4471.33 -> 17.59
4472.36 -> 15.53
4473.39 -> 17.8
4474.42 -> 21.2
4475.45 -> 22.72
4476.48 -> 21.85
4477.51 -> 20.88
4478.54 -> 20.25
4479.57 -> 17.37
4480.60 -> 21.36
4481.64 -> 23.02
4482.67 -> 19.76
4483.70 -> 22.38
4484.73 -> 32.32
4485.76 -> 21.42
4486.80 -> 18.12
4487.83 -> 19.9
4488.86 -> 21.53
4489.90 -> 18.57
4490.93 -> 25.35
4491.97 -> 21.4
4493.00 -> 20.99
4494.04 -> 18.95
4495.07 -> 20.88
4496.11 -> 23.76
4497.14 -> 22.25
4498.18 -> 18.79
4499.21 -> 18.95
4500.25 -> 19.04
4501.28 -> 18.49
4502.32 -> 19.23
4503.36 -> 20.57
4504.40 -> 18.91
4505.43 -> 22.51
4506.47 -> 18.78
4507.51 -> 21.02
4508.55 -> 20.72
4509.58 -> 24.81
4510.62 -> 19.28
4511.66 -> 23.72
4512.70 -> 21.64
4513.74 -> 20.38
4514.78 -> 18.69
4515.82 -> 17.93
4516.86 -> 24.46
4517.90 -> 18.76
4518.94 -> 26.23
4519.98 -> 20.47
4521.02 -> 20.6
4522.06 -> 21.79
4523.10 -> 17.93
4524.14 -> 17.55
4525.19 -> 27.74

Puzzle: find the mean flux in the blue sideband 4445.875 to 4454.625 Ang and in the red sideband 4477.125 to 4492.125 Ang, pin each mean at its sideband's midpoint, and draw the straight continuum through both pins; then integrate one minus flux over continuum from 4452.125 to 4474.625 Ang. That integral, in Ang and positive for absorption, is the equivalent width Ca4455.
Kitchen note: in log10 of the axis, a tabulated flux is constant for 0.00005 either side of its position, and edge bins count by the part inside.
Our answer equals 2.8 Ang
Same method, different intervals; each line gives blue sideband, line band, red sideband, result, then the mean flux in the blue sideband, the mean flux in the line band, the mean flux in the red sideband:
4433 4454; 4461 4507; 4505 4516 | -0.5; 18.1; 20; 20.9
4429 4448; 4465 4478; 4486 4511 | 0.8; 18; 18.2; 20.5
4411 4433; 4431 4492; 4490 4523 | 3.3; 19.5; 19.1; 20.9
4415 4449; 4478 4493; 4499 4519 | -1.2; 18.8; 21.6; 20.6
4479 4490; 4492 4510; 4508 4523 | 0.8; 21.5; 20.5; 21.3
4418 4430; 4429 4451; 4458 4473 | 0.2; 19.4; 18.4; 17.2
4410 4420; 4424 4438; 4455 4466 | 0.7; 19.5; 18.4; 19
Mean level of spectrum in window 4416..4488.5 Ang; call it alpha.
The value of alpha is 19.1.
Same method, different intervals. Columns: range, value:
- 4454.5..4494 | 19.8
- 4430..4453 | 18.4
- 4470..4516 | 20.6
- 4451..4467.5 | 18.7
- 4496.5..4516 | 20.4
